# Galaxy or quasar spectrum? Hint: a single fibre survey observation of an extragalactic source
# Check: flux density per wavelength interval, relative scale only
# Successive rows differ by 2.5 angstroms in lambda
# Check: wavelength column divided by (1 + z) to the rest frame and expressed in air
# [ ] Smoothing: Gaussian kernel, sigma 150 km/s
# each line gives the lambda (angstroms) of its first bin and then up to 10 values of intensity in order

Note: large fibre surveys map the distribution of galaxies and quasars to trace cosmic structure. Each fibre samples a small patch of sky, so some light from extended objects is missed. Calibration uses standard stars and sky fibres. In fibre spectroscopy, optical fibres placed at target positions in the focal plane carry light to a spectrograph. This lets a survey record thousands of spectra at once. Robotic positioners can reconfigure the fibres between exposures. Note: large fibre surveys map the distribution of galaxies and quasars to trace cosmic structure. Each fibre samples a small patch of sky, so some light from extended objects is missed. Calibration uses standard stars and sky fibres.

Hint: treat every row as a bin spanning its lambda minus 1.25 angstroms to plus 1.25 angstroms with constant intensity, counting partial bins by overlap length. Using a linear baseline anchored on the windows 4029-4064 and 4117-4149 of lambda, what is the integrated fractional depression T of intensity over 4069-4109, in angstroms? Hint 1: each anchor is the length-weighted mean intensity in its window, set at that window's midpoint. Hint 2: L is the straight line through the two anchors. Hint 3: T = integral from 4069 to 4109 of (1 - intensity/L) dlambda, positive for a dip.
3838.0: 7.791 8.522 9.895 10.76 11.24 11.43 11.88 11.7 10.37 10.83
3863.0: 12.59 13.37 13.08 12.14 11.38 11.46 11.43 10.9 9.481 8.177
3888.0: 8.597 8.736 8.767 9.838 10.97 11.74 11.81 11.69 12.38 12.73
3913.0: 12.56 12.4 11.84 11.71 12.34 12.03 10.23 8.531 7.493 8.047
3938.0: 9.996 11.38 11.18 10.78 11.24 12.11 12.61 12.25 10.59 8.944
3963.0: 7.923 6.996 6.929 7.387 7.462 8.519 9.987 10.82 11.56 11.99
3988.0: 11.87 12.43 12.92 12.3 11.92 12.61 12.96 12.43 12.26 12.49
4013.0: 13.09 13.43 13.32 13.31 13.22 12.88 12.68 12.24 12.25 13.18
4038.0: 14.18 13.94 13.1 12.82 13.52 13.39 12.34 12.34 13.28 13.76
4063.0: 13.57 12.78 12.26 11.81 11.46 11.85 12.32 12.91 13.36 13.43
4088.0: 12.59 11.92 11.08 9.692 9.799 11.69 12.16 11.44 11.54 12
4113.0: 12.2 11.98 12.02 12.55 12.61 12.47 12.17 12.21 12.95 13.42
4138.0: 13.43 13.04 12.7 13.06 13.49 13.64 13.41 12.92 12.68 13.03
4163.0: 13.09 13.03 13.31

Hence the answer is 3.51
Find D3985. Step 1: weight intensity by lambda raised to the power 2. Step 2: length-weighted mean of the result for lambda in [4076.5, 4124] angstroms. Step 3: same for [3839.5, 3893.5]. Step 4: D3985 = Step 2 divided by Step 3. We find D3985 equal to 1.25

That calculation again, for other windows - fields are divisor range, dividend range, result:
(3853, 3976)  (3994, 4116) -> 1.27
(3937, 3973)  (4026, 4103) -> 1.33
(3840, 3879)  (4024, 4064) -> 1.26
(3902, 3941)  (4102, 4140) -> 1.23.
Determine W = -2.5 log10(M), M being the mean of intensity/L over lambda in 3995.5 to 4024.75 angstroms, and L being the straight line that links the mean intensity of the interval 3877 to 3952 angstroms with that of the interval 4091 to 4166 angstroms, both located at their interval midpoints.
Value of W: -0.12 mag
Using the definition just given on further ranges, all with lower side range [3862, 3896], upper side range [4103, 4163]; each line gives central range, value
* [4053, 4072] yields -0.06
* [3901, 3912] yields -0.11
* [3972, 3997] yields 0.05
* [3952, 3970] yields 0.21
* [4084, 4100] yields 0.08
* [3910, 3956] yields 0.00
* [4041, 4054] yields -0.10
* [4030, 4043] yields -0.11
